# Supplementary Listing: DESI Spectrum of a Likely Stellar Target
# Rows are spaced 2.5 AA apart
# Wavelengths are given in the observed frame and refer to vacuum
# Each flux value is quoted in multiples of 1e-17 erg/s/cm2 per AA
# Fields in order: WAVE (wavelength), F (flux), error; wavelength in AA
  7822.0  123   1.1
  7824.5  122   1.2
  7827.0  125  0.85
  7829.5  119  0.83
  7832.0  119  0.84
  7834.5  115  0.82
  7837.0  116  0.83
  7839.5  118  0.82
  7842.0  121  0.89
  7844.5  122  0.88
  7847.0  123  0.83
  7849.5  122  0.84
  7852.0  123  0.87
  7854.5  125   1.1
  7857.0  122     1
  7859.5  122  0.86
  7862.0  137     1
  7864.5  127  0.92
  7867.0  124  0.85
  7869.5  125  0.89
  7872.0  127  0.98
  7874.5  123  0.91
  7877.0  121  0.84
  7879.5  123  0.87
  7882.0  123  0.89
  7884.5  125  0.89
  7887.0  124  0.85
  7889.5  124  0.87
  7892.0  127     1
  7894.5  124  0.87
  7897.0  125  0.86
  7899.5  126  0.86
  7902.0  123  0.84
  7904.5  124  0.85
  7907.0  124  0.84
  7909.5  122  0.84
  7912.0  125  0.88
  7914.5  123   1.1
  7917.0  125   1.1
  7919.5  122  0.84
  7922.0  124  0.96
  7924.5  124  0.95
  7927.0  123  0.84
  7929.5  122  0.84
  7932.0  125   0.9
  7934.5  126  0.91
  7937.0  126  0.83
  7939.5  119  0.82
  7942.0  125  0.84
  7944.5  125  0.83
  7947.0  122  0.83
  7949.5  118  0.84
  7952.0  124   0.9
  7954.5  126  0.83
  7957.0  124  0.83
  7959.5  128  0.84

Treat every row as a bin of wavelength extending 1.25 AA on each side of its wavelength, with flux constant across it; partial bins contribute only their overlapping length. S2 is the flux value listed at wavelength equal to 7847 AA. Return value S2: 123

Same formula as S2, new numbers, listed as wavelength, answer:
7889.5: 124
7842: 121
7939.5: 119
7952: 124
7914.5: 123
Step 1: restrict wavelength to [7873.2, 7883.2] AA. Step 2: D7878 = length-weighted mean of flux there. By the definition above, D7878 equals 123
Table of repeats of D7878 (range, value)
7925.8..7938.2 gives 124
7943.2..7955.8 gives 123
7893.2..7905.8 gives 124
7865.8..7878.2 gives 124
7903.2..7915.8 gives 124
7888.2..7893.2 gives 125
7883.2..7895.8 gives 125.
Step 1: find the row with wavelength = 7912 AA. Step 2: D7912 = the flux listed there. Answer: 125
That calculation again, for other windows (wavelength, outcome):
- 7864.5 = 127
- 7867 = 124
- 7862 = 137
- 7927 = 123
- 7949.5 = 118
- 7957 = 124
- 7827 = 125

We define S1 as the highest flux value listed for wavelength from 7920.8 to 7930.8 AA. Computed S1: 124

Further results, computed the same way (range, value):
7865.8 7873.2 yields 127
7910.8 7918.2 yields 125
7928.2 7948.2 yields 126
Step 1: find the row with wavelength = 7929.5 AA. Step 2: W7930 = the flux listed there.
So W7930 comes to 122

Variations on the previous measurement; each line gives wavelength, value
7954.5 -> 126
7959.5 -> 128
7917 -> 125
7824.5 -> 122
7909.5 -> 122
